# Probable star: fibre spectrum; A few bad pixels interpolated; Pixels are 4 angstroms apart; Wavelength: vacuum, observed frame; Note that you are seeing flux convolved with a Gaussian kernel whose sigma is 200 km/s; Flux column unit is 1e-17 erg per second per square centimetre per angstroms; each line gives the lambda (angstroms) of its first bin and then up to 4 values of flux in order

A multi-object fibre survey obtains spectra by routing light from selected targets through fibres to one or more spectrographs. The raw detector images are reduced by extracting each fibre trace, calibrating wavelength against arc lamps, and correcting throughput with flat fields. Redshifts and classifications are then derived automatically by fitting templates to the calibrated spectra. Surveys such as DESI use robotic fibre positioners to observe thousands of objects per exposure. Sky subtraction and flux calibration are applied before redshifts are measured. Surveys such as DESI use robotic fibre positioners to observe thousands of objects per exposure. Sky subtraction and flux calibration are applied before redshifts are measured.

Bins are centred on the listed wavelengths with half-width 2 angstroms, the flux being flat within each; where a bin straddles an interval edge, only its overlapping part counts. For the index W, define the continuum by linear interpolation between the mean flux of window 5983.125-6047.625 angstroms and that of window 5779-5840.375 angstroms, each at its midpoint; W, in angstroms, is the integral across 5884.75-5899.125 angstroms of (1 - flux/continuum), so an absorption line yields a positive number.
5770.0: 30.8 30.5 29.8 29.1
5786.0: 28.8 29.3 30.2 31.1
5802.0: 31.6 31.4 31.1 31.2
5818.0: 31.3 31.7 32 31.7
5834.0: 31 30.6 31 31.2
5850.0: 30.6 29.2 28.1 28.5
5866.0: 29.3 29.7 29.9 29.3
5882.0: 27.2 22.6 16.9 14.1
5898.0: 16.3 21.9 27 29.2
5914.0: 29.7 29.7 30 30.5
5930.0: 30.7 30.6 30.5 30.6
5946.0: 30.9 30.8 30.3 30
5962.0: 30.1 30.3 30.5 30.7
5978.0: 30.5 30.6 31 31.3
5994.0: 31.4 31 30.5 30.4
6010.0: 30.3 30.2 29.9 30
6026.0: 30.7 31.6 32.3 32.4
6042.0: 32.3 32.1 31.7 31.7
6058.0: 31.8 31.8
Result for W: 6.3 angstroms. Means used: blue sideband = 30.8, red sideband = 31.1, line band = 17.3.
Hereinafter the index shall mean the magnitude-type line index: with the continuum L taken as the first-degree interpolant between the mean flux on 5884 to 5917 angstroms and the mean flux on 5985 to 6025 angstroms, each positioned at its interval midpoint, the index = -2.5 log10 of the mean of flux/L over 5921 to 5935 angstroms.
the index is -0.23 mag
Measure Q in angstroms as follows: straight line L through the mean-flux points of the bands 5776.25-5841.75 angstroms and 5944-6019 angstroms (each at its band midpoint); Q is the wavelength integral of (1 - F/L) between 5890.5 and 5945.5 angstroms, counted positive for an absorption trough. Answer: 6.86 angstroms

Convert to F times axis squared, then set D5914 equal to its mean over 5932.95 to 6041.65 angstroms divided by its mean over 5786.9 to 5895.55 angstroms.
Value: 1.11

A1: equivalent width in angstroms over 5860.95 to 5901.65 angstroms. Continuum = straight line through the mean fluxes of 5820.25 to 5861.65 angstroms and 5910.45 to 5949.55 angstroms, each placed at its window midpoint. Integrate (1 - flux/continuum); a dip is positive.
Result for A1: 8.4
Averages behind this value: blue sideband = 30.6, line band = 24.2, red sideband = 30.3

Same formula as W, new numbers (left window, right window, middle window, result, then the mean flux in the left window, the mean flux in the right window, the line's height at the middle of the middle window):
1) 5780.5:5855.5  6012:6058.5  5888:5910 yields 7.7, 30.8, 31.4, 31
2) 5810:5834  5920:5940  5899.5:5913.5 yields 2.1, 31.5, 30.5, 30.7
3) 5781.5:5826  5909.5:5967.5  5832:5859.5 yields 0.3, 30.7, 30.3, 30.6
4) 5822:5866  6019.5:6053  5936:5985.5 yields 1.0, 30.4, 31.6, 31.1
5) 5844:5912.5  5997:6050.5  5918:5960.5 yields -3.5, 26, 31.1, 28.1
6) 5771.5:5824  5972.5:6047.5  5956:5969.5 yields 0.3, 30.5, 31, 30.9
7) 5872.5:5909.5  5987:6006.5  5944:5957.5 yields -1.5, 23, 31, 27.5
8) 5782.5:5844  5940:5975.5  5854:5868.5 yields 0.9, 30.9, 30.5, 30.7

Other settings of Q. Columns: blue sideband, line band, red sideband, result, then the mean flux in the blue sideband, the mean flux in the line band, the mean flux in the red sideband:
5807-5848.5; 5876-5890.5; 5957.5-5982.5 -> 2.91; 31.3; 24.7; 30.4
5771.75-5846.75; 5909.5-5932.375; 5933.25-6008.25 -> 0.48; 30.8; 30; 30.6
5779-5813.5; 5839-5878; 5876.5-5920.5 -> -4.78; 30.3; 29.7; 24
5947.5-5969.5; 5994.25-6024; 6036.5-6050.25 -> 0.97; 30.3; 30.4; 32.2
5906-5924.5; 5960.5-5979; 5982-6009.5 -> -0.02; 29.4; 30.4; 30.9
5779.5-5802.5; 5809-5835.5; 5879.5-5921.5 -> -3.11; 29.9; 31.4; 23.8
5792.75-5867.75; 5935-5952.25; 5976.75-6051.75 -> 0.13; 30.7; 30.7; 31.1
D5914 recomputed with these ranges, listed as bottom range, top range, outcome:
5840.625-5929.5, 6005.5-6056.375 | 1.22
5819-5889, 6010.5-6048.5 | 1.13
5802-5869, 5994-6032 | 1.06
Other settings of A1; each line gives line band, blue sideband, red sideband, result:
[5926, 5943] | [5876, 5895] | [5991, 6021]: -3.2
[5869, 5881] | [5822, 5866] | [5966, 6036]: 0.4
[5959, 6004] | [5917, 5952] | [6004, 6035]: -0.2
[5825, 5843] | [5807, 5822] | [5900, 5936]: -0.2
